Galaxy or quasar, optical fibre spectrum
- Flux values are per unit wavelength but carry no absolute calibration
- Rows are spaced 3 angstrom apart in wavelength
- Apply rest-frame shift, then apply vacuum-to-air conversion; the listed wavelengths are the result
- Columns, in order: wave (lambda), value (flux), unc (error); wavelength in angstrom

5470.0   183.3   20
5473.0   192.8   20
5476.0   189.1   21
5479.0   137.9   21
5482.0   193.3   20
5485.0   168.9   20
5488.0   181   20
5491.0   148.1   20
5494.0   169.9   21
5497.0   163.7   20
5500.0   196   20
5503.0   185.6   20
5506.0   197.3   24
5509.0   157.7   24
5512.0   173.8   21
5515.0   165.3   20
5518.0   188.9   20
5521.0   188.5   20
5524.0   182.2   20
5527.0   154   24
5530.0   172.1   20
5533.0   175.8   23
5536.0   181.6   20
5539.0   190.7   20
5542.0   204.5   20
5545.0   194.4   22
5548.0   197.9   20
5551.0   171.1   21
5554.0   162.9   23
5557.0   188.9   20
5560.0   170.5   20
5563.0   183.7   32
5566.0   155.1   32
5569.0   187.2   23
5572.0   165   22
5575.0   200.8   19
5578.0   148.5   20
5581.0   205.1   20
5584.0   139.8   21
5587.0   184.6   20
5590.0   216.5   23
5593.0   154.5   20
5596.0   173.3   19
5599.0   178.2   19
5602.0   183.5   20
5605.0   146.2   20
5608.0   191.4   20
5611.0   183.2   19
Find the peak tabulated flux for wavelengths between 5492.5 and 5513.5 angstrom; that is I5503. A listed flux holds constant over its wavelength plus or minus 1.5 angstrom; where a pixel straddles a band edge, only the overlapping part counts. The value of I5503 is 197.3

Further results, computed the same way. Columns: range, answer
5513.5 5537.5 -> 188.9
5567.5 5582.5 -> 205.1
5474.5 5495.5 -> 193.3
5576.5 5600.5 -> 216.5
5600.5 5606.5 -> 183.5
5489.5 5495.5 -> 169.9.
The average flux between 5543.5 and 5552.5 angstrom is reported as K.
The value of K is 188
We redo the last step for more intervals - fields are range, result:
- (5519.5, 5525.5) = 185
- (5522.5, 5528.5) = 168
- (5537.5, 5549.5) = 197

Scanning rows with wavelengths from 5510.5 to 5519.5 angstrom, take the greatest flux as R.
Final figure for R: 188.9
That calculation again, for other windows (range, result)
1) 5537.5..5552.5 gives 204.5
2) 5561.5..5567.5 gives 183.7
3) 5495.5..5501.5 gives 196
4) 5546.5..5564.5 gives 197.9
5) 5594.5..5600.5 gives 178.2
